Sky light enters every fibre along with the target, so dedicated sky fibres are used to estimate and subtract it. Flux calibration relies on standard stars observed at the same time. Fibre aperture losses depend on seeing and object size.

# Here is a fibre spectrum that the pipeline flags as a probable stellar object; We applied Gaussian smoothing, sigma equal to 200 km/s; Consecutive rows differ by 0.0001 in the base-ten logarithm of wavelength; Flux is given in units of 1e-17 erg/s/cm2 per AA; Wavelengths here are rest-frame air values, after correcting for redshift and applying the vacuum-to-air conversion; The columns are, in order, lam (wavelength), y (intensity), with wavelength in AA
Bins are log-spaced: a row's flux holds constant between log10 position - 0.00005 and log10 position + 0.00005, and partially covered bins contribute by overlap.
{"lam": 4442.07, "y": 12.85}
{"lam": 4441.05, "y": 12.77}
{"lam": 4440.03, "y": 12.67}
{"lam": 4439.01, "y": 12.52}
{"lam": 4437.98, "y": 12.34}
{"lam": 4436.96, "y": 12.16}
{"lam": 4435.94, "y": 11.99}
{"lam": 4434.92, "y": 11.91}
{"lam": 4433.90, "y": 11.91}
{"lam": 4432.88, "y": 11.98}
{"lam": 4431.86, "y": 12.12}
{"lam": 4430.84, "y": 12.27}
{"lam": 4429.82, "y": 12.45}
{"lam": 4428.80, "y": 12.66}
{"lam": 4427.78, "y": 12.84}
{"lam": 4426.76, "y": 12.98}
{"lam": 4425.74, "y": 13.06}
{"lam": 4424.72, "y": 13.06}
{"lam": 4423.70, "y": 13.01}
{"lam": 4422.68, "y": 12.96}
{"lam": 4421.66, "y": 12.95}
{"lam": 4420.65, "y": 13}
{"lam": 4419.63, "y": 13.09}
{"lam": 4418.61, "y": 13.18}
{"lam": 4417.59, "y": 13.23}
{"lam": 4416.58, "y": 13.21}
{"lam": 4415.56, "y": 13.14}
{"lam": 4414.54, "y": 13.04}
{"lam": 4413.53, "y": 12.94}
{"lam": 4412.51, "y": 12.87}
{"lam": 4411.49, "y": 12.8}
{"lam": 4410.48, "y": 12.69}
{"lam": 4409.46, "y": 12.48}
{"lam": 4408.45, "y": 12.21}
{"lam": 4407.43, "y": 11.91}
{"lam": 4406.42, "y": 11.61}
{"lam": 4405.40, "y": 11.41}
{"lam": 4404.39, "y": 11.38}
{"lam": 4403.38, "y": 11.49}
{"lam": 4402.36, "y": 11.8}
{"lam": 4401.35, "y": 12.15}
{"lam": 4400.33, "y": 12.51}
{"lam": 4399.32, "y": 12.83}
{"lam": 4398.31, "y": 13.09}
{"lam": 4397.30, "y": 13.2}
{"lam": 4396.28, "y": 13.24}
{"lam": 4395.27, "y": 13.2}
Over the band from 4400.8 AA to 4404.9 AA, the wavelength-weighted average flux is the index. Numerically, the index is 11.7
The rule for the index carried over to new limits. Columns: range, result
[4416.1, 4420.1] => 13.2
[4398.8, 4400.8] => 12.7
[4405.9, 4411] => 12.2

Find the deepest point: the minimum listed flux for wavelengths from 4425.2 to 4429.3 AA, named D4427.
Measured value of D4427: 12.66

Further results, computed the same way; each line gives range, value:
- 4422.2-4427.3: 12.96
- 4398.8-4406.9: 11.38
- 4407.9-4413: 12.21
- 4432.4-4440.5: 11.91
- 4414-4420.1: 13.04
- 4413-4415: 12.94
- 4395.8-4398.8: 13.09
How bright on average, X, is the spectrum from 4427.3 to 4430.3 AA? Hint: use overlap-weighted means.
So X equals 12.6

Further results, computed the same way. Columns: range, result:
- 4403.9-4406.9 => 11.5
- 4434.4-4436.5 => 12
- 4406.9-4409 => 12.1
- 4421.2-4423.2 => 12.9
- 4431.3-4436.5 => 12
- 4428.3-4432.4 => 12.4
